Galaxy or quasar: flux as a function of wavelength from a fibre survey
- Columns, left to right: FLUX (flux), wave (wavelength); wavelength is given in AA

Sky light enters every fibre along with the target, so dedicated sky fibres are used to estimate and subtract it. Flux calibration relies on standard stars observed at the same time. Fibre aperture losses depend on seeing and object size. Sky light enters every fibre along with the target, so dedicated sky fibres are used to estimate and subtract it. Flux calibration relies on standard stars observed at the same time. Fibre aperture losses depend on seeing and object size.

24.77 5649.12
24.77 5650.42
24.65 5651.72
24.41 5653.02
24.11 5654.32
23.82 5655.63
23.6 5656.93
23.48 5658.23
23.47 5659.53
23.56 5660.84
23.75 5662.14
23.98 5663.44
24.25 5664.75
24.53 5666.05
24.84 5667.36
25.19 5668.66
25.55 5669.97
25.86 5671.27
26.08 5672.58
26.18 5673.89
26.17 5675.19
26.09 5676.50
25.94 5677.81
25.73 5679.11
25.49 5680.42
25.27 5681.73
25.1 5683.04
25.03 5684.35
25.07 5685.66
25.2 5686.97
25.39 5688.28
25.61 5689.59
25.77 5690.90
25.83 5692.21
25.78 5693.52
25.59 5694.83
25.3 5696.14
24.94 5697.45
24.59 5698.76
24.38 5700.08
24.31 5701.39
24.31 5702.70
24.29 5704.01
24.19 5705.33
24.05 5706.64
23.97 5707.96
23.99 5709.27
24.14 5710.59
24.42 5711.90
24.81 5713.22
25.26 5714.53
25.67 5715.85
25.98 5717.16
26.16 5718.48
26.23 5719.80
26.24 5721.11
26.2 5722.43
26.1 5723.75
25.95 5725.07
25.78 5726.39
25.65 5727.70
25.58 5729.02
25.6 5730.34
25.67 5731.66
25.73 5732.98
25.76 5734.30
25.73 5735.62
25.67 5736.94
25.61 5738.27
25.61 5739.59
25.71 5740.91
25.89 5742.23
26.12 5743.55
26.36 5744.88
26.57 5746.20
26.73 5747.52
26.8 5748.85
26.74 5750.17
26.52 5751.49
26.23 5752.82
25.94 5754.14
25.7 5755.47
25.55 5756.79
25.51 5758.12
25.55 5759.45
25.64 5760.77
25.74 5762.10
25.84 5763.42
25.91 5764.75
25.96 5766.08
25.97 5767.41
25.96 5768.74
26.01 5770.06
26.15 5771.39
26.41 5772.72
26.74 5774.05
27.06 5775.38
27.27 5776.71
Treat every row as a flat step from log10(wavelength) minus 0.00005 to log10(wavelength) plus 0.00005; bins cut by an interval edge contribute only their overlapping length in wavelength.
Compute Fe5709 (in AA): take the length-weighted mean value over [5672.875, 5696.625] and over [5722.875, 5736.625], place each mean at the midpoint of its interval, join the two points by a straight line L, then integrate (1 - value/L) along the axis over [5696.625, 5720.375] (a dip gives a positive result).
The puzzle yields 0.9 AA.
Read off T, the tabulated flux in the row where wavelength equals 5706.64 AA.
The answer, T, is 24.05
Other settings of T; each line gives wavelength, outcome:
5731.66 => 25.67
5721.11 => 26.24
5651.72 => 24.65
